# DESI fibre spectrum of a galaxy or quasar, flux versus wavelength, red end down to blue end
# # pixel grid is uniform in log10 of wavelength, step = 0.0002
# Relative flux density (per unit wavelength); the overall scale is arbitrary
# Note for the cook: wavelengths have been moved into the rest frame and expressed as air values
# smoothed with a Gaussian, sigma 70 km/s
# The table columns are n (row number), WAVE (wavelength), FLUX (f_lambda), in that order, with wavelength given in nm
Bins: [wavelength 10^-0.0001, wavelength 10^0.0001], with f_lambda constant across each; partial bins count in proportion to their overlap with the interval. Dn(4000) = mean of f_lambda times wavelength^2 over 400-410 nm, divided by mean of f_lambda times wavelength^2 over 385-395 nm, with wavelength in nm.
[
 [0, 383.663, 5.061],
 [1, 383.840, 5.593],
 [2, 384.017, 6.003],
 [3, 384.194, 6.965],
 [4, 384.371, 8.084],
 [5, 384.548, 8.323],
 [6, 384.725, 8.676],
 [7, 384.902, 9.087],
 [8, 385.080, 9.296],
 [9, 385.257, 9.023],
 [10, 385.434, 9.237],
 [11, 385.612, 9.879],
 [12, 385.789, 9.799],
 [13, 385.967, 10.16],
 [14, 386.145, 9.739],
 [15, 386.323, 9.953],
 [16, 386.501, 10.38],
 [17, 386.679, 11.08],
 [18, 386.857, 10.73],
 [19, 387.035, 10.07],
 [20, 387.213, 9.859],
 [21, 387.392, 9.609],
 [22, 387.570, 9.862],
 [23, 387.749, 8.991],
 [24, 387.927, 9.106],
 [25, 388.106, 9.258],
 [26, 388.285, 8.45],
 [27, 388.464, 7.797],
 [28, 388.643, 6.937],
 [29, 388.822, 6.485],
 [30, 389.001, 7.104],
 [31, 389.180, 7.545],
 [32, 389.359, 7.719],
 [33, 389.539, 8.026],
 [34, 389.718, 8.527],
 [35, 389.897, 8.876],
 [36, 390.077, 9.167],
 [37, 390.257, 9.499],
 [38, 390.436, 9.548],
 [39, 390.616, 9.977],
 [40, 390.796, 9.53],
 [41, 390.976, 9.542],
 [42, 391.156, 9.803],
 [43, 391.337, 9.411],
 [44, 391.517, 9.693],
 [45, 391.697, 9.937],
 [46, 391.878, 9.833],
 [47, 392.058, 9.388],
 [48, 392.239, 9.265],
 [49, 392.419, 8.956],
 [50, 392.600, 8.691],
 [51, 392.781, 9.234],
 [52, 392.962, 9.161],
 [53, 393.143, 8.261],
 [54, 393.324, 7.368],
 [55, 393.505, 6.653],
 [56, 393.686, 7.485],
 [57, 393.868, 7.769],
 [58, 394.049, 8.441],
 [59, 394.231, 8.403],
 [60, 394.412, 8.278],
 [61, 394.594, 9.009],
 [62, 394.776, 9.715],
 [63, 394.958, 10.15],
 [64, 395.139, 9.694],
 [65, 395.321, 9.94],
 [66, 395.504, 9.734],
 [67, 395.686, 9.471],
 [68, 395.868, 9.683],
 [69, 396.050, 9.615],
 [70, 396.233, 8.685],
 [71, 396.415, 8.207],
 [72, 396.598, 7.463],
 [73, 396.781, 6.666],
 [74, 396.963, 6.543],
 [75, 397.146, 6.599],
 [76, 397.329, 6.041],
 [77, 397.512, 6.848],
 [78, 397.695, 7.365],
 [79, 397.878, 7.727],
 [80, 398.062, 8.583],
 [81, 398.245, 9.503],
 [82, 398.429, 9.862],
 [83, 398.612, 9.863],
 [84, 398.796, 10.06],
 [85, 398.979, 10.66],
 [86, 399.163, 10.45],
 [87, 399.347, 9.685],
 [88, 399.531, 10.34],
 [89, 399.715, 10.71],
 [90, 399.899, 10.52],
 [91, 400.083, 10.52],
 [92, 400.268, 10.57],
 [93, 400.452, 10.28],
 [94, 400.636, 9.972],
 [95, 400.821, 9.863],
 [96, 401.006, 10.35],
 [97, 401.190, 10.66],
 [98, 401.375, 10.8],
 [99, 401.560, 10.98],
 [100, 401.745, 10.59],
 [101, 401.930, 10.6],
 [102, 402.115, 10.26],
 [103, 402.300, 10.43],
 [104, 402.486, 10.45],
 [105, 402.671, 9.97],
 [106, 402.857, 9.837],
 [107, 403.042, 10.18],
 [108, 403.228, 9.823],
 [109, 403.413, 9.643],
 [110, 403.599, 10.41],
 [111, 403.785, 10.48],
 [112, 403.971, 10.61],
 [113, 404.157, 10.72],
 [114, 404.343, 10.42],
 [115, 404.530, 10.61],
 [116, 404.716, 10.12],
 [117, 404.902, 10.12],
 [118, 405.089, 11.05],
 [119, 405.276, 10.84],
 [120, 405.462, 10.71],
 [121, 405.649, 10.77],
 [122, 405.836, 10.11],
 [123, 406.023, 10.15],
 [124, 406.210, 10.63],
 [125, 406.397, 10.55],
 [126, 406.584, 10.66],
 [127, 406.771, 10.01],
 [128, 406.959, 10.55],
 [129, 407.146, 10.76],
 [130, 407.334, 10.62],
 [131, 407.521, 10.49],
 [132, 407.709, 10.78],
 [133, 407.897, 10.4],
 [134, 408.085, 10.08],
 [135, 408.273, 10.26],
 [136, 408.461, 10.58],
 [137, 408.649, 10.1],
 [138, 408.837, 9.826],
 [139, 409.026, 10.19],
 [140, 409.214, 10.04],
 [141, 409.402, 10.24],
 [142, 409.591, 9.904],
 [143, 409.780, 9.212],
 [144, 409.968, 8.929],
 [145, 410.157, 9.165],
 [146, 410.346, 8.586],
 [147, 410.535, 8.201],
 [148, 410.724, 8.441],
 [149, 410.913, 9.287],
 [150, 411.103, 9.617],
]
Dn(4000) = 1.2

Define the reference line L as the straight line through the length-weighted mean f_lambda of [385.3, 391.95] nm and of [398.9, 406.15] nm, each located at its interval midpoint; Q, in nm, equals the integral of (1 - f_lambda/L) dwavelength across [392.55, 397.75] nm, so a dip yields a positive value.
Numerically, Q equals 0.77 nm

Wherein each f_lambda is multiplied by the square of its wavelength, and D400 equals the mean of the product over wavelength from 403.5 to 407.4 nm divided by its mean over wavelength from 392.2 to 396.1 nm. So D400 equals 1.26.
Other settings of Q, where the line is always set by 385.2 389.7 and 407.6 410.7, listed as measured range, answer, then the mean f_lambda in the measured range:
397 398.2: 0.27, 7.25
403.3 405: -0.13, 10.3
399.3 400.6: -0.13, 10.4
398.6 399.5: -0.07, 10.2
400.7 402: -0.14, 10.5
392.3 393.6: 0.12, 8.35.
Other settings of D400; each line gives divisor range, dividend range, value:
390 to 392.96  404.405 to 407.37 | 1.19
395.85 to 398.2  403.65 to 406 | 1.43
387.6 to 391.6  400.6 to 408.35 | 1.29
